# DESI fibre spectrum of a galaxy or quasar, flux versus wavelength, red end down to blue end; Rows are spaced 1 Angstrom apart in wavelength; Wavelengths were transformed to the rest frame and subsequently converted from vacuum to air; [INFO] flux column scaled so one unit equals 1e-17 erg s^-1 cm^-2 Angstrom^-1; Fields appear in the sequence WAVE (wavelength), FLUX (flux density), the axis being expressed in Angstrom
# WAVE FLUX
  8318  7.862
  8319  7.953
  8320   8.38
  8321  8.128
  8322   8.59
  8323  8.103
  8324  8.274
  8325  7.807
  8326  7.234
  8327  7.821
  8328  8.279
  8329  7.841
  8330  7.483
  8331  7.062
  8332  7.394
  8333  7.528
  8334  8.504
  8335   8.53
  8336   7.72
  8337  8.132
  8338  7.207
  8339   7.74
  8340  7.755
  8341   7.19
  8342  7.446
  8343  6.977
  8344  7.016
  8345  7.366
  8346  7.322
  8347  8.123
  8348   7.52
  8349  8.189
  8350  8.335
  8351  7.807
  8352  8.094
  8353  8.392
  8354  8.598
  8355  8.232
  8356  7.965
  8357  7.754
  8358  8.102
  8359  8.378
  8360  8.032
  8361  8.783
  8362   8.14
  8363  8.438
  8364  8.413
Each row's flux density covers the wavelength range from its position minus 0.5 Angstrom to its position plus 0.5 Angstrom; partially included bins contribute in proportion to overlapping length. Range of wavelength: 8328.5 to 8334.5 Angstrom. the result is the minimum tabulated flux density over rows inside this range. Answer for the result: 7.062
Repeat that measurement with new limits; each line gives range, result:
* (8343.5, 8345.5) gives 7.016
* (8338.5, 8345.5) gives 6.977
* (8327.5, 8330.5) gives 7.483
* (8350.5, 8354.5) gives 7.807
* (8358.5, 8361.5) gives 8.032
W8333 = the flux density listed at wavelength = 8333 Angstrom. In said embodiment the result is 7.528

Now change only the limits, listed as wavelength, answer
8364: 8.413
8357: 7.754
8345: 7.366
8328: 8.279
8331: 7.062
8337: 8.132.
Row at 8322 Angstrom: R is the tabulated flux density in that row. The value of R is 8.59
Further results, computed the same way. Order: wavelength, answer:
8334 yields 8.504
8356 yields 7.965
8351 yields 7.807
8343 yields 6.977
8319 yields 7.953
